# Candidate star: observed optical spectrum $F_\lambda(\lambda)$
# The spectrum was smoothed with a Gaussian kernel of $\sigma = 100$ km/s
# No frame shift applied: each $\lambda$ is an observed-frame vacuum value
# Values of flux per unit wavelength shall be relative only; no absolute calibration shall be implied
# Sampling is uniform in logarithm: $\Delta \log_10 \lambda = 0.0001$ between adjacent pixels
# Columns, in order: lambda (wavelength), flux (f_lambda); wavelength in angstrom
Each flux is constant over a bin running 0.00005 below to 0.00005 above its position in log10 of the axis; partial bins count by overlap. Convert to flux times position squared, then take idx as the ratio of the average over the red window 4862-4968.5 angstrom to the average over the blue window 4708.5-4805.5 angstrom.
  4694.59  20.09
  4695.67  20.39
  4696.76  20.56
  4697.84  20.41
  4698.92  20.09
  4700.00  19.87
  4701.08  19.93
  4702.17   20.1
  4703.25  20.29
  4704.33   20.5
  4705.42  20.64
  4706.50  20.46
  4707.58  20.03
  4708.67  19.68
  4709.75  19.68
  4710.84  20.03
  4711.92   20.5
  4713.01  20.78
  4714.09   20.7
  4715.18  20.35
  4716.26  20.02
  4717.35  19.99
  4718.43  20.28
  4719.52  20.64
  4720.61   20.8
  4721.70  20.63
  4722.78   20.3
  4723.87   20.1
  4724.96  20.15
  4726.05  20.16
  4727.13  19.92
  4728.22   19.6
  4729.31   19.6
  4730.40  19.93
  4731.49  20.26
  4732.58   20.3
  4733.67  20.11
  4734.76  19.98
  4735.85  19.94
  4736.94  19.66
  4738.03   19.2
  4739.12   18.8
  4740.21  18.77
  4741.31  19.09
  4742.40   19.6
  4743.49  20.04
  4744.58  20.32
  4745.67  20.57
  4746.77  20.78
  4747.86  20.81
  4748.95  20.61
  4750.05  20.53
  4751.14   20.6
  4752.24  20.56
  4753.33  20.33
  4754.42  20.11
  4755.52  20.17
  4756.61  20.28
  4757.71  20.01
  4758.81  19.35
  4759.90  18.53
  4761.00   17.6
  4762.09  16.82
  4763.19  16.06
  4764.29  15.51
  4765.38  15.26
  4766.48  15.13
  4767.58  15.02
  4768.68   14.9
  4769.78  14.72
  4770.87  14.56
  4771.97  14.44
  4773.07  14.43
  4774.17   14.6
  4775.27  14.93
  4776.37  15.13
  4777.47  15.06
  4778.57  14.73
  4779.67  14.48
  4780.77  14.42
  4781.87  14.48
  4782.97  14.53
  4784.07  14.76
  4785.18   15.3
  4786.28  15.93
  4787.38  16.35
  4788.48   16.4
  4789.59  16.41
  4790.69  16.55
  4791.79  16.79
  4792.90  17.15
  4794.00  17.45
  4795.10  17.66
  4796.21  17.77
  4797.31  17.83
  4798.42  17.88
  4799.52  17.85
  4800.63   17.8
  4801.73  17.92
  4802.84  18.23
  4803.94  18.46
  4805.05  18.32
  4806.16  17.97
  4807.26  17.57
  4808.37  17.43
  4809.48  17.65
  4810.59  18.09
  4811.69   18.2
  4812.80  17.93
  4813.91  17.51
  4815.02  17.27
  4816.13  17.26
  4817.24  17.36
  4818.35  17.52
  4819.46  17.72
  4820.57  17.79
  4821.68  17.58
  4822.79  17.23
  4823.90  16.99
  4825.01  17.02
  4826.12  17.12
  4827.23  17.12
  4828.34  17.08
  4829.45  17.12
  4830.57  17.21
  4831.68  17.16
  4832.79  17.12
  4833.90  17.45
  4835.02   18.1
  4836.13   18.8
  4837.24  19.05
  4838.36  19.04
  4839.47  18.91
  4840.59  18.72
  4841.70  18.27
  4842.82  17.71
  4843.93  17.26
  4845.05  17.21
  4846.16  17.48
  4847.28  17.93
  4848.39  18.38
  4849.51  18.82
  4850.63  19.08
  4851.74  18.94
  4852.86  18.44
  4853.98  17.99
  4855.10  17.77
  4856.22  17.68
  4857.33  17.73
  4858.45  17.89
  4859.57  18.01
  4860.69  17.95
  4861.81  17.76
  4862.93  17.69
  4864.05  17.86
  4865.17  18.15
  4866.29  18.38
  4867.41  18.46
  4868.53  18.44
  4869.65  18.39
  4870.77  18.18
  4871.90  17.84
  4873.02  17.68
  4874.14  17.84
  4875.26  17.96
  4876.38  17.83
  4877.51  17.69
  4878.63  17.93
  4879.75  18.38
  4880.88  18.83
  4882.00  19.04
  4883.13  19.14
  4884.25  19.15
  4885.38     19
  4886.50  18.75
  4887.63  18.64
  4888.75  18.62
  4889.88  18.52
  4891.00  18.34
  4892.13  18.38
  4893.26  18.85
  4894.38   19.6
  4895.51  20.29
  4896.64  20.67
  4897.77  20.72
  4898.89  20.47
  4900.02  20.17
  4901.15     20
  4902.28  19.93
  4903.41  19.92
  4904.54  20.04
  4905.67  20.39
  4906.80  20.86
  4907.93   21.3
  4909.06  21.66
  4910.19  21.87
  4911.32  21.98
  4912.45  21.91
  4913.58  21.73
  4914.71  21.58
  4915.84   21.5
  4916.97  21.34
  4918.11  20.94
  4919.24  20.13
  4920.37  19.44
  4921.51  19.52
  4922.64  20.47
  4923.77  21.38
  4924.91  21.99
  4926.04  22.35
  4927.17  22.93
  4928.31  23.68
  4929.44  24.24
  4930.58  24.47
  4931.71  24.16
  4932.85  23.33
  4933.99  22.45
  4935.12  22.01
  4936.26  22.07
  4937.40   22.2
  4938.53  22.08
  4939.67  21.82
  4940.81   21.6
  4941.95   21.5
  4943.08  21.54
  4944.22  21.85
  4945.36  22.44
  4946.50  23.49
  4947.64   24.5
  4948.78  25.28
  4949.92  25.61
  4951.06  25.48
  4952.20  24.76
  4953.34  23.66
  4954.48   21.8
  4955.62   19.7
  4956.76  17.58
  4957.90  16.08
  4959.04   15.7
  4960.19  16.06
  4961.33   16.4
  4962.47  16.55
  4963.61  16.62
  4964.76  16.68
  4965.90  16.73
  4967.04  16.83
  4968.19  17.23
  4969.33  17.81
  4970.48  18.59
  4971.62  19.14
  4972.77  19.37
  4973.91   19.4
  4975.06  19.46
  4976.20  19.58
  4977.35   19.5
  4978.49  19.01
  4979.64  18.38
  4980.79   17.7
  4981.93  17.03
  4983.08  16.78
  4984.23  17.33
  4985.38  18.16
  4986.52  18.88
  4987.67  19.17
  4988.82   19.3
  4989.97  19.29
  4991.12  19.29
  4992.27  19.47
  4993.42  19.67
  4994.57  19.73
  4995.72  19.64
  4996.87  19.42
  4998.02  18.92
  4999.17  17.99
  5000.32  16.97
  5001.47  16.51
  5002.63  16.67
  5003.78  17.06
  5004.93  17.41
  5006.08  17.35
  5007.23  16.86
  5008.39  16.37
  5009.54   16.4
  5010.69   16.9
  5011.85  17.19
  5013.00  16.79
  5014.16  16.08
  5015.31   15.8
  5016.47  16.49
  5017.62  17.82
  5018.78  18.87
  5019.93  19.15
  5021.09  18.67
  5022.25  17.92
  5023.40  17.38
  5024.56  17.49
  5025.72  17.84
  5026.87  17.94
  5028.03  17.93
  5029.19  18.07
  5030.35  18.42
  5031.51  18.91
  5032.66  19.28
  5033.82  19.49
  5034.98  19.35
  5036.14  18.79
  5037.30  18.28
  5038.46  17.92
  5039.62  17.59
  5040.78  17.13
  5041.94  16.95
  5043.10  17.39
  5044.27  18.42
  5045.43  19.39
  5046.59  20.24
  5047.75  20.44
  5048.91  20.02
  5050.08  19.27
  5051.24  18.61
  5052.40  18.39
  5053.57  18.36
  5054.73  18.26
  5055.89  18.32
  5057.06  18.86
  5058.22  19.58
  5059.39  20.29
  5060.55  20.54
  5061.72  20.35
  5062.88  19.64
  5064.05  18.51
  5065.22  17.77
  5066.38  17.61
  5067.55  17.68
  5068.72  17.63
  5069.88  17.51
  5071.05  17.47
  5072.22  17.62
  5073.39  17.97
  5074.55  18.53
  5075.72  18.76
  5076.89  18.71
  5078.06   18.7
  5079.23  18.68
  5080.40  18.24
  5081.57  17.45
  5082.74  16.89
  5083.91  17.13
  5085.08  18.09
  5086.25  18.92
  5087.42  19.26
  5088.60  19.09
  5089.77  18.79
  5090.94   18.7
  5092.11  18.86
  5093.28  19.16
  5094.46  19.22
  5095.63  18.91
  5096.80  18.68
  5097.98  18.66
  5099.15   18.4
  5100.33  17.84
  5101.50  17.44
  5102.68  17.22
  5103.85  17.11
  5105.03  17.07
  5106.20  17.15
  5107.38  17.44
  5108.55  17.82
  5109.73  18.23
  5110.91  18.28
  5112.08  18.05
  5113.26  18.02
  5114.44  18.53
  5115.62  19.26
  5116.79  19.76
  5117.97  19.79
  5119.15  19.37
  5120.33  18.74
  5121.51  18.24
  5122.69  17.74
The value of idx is 1.2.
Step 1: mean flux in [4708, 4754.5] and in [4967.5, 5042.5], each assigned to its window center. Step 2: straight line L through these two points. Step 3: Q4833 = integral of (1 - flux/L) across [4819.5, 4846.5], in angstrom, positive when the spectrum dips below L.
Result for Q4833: 2.34 angstrom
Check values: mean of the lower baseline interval 20.1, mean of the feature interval 17.7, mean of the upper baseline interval 18.1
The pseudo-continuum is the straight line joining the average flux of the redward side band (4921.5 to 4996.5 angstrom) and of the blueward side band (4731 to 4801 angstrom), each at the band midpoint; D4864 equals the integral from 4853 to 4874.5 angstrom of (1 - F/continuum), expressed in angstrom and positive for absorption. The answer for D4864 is 1.1 angstrom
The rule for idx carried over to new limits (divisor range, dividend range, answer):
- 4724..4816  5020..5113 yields 1.17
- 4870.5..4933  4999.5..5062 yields 0.94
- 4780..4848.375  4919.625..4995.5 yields 1.24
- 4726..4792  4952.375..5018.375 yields 1.11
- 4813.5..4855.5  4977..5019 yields 1.07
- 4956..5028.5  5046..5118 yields 1.08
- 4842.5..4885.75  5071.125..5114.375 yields 1.10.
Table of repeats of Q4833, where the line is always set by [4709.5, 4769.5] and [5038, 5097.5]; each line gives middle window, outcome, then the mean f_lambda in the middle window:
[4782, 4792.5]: 1.87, 15.8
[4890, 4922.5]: -2.52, 20.5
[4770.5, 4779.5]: 2.14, 14.7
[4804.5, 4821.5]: 1.35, 17.7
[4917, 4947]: -4.99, 22.1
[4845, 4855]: 0.44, 18.3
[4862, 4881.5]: 1.01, 18.1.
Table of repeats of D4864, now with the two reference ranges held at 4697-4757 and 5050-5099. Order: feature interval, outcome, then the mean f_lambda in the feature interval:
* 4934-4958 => -4.04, 22.4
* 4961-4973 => 1.03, 17.4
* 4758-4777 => 4.00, 15.8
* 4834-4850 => 1.13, 18.2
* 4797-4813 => 1.49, 17.9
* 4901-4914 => -1.12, 21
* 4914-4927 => -1.20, 21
